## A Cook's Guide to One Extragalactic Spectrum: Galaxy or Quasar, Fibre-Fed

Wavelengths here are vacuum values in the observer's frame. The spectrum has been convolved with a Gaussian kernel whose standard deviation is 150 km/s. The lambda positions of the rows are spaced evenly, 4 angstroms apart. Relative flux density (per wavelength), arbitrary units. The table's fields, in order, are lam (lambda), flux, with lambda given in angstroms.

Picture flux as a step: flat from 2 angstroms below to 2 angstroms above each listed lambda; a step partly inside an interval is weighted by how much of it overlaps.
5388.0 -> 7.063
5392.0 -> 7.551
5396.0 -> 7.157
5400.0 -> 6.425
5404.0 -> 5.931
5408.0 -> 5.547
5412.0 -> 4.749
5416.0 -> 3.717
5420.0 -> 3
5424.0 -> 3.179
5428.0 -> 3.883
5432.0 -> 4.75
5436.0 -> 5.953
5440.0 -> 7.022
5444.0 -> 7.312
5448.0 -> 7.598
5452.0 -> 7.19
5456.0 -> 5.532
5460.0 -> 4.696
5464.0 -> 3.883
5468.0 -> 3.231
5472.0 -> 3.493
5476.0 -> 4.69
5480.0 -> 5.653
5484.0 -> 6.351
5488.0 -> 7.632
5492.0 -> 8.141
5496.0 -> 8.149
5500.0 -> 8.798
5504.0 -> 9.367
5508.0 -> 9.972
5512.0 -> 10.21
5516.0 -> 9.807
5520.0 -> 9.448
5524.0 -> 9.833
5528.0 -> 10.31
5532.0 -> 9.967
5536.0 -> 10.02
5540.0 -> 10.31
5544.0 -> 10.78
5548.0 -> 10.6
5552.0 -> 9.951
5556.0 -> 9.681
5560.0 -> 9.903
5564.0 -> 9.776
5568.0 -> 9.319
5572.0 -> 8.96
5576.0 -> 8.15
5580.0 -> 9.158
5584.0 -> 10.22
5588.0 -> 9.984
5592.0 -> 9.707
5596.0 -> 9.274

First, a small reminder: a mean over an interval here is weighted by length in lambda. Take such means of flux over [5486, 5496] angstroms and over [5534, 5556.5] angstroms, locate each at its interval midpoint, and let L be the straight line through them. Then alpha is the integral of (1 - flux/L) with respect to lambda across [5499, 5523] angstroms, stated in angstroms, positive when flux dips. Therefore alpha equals -2.3 angstroms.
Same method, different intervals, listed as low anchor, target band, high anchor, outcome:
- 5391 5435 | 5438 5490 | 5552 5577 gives 5.9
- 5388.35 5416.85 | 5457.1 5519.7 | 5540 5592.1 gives 8.5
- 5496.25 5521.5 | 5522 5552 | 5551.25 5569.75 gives -1.9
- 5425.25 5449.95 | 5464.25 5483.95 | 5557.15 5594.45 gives 7.1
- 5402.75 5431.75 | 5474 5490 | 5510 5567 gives 2.8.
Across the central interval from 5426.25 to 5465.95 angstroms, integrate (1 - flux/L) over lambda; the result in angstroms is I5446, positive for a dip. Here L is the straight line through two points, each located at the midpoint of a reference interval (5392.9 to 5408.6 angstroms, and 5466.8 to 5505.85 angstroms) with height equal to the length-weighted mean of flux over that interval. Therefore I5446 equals 4.4 angstroms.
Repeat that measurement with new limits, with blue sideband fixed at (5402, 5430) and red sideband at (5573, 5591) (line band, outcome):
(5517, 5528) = -3.24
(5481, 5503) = -3.83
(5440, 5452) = -4.92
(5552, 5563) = -1.53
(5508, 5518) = -3.79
